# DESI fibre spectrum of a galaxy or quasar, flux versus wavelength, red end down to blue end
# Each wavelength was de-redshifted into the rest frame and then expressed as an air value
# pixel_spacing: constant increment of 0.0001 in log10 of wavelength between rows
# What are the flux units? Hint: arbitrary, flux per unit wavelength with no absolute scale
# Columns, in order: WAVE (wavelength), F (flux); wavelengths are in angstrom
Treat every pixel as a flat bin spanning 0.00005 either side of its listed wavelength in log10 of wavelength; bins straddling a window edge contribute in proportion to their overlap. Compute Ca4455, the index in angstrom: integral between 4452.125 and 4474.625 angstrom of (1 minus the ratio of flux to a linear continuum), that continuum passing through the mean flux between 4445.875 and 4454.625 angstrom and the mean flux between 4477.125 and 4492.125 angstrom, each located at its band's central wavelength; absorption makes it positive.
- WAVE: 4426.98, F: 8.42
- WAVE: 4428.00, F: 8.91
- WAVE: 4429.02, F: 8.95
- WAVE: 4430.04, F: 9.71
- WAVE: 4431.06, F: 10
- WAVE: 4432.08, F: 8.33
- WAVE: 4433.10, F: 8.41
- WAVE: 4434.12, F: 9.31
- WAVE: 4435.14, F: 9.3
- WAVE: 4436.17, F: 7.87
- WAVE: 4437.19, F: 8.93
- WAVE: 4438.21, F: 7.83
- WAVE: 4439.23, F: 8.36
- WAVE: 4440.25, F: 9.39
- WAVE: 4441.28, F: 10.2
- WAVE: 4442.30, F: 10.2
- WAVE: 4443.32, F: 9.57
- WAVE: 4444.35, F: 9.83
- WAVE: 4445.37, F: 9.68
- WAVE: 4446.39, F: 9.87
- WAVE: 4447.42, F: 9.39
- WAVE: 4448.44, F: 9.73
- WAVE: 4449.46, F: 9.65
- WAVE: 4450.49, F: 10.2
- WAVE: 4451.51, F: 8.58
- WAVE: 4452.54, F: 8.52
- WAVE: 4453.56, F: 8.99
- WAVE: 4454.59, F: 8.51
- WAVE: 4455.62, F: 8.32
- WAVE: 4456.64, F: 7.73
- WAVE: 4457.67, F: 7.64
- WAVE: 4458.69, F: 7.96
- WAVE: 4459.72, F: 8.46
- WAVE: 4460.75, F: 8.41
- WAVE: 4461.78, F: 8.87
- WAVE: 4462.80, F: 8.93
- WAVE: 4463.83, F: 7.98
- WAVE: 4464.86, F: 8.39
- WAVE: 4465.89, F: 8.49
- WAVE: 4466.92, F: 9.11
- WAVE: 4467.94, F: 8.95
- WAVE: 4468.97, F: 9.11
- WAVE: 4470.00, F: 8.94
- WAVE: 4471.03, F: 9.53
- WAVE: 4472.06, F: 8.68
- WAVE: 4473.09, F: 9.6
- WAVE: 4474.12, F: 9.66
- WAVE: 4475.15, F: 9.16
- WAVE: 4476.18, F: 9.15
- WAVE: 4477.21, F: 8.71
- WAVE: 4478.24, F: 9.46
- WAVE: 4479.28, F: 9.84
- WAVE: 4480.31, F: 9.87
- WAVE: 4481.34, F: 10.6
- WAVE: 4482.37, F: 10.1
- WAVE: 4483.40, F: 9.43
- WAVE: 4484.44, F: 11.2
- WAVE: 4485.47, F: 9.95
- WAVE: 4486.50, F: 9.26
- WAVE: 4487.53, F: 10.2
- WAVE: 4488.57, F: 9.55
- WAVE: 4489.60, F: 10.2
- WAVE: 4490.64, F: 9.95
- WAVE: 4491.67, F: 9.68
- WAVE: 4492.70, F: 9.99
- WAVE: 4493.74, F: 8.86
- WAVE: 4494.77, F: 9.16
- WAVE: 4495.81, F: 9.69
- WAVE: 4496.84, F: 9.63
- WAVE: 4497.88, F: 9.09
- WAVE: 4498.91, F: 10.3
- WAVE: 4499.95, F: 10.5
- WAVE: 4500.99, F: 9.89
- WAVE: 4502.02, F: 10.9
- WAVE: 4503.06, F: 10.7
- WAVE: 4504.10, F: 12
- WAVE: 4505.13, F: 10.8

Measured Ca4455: 2.0 angstrom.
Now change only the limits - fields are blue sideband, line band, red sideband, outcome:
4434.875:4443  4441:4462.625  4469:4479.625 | 0.1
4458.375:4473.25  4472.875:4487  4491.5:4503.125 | -0.7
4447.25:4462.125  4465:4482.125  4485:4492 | 0.1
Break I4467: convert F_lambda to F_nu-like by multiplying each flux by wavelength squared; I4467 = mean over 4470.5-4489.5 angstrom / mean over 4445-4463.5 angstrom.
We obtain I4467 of 1.11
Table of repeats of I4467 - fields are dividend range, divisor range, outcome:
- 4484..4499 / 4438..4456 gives 1.07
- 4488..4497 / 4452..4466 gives 1.17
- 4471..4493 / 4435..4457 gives 1.08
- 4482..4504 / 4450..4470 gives 1.18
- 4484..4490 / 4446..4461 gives 1.16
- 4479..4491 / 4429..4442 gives 1.14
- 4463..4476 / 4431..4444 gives 1.01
